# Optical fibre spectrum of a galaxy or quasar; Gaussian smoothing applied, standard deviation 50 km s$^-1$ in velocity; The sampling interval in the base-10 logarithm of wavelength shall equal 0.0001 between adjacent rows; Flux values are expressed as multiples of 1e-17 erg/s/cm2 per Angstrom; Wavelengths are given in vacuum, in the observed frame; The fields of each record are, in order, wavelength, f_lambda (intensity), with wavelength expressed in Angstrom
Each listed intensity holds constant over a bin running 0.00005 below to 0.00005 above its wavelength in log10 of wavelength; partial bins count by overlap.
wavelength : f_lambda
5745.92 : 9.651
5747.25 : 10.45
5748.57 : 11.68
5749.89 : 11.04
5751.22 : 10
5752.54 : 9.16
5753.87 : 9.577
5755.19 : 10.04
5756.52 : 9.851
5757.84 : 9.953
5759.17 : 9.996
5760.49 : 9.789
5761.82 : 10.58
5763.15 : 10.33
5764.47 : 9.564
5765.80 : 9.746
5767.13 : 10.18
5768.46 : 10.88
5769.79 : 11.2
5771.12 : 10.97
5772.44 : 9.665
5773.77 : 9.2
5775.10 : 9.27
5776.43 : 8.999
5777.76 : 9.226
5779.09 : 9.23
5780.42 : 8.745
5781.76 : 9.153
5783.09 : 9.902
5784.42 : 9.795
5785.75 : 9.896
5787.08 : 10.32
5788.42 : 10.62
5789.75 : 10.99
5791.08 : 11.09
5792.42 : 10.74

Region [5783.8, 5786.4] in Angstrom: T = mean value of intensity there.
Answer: 9.85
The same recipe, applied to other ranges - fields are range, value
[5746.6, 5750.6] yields 11.1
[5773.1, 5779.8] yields 9.18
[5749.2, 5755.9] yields 9.97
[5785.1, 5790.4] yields 10.5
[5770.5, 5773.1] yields 10.3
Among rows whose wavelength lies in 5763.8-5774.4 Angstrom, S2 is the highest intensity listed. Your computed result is 11.2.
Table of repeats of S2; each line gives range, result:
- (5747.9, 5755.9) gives 11.68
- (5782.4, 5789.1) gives 10.62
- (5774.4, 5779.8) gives 9.27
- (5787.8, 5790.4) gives 10.99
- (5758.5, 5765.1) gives 10.58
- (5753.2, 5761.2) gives 10.04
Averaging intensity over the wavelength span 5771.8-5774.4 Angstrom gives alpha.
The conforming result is 9.43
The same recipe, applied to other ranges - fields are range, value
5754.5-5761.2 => 9.94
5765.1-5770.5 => 10.5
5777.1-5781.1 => 9.05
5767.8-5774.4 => 10.4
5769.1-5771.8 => 11.1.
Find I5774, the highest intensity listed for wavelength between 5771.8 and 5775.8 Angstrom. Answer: 9.665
